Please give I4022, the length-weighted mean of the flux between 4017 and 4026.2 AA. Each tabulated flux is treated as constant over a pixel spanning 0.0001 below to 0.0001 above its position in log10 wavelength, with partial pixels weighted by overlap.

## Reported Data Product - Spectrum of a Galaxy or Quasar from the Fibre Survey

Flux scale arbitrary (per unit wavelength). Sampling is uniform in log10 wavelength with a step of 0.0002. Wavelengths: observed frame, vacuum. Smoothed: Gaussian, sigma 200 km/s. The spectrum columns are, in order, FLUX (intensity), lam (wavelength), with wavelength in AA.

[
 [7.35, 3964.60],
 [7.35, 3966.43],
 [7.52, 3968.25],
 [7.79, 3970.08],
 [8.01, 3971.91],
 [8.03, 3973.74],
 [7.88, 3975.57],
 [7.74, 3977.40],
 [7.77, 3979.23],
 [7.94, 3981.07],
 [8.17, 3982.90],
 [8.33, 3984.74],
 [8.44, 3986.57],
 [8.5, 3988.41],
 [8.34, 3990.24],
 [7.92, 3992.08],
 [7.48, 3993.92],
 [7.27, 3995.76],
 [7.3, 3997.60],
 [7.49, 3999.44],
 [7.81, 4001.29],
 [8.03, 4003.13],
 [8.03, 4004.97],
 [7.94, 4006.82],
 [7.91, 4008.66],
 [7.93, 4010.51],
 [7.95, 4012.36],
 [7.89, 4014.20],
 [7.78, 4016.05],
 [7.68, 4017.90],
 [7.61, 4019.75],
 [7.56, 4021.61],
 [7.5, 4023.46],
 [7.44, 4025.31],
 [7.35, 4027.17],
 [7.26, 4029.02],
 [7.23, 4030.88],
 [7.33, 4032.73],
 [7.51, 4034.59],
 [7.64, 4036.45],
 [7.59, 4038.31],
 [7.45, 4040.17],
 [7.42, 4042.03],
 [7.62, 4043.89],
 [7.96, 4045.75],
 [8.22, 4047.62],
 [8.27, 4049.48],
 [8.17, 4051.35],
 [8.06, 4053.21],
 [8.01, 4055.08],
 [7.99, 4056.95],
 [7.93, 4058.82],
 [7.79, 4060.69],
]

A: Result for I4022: 7.56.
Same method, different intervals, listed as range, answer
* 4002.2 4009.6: 7.98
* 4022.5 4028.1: 7.44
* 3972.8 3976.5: 7.96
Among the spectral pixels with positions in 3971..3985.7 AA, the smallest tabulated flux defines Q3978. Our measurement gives 7.74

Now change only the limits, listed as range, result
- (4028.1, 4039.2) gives 7.23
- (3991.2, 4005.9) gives 7.27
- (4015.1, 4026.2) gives 7.44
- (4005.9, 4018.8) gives 7.68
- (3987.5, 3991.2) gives 8.34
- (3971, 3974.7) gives 8.01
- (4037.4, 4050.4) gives 7.42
